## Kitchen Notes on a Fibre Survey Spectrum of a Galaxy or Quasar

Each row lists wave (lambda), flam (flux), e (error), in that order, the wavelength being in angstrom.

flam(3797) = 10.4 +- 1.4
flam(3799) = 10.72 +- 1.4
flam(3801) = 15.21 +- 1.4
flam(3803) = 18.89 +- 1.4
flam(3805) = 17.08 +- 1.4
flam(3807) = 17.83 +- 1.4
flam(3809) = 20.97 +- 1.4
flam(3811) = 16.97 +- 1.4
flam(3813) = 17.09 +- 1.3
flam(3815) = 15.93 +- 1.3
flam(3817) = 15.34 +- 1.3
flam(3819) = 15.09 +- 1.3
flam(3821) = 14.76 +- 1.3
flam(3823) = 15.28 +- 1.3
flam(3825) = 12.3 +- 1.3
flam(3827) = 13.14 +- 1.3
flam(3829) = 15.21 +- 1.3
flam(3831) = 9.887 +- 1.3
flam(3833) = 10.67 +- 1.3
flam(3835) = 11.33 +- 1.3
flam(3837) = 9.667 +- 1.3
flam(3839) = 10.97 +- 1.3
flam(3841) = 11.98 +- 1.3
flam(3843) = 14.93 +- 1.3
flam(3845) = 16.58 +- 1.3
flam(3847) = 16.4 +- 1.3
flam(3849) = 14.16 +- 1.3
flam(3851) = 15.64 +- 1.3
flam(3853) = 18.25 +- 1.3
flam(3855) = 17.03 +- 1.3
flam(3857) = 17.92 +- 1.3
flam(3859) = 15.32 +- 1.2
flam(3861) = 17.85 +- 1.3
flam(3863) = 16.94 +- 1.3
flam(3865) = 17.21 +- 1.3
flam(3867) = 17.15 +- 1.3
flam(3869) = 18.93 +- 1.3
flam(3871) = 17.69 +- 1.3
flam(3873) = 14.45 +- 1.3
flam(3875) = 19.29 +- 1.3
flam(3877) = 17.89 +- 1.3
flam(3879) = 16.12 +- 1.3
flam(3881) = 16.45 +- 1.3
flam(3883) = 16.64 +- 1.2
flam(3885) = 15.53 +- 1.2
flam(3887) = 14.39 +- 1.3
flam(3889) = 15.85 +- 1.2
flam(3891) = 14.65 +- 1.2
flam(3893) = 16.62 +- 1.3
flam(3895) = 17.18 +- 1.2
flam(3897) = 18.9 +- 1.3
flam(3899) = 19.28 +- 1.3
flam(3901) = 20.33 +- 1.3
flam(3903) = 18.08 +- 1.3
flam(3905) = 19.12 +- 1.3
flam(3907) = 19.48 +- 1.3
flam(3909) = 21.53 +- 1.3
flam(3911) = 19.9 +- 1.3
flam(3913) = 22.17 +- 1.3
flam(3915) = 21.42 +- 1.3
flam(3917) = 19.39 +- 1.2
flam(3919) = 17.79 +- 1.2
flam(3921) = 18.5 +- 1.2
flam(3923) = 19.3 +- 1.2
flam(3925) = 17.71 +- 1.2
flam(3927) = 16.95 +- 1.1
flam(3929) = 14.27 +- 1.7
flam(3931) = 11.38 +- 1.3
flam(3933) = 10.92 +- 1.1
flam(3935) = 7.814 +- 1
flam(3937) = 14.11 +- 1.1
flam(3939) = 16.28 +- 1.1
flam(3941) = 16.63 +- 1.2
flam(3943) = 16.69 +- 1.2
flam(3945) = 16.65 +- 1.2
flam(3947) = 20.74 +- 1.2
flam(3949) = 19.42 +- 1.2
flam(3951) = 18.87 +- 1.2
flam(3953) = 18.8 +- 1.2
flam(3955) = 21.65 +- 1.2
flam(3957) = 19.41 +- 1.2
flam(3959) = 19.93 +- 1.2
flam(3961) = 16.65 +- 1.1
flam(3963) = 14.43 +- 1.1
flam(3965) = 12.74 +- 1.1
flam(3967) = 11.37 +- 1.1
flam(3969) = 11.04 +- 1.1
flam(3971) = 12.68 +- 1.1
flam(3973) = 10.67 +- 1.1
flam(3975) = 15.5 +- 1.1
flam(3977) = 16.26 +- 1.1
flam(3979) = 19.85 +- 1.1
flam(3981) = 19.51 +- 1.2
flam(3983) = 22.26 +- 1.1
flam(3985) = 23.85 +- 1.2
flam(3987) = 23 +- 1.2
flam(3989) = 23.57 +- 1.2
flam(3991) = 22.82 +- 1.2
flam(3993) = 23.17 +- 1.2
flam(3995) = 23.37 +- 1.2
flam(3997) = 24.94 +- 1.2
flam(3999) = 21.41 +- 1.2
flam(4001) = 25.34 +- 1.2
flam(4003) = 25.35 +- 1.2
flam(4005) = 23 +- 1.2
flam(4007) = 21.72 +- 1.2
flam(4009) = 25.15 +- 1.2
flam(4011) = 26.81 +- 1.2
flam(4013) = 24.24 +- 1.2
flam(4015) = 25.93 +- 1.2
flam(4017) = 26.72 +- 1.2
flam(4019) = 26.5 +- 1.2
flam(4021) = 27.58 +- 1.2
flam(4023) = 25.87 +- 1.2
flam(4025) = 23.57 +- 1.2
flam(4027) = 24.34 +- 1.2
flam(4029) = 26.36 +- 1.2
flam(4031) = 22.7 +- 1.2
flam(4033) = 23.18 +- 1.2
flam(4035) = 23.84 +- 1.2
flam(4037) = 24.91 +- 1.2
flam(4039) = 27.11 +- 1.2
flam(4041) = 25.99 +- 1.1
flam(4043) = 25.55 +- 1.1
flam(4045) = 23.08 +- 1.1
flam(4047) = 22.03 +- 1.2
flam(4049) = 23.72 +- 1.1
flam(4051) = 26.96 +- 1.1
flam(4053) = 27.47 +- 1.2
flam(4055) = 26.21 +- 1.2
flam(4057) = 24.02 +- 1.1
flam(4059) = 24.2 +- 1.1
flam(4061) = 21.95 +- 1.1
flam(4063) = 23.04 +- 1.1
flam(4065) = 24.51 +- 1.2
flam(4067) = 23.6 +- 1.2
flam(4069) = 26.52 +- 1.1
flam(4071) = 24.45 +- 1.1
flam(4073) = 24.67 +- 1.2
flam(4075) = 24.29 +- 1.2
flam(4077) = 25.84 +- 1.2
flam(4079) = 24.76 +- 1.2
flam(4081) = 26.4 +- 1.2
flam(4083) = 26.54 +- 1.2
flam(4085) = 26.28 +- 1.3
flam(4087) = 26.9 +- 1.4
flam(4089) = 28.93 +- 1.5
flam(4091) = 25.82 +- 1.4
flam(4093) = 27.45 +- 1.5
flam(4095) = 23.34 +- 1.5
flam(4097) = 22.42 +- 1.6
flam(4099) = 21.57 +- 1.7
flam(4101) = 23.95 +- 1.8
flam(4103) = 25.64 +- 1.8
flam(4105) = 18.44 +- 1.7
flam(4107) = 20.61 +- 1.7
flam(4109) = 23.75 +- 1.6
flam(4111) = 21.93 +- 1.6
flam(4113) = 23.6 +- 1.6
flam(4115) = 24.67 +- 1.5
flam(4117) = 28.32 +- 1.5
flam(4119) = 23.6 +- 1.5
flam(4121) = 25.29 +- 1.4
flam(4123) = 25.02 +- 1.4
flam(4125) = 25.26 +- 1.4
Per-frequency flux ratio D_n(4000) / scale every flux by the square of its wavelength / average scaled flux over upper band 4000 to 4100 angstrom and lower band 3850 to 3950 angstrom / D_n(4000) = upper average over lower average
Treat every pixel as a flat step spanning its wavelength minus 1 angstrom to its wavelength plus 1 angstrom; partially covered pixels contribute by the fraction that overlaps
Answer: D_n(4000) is 1.6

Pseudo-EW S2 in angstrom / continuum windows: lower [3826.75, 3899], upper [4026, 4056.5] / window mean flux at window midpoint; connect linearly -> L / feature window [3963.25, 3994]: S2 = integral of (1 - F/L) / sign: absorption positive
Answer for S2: 5.56 angstrom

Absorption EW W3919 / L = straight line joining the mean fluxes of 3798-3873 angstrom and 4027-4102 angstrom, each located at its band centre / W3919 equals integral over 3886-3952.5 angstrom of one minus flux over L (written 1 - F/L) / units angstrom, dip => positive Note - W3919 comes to 5.0 angstrom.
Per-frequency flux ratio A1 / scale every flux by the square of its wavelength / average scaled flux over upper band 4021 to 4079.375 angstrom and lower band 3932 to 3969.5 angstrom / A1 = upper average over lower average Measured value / 1.6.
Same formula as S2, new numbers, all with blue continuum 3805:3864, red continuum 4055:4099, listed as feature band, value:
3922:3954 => 5.4 angstrom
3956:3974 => 5.3 angstrom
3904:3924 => -1.7 angstrom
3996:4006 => -1.0 angstrom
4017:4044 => -2.5 angstrom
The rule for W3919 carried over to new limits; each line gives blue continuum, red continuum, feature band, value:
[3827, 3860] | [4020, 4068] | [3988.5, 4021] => -2.7 angstrom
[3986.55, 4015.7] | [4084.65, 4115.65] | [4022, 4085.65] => -2.1 angstrom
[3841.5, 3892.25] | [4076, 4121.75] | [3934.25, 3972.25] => 6.6 angstrom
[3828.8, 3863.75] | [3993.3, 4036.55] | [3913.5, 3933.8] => 2.2 angstrom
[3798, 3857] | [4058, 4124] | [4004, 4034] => -4.2 angstrom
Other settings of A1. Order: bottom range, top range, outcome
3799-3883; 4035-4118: 1.78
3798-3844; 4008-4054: 1.95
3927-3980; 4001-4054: 1.66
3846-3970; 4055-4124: 1.58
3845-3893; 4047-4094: 1.69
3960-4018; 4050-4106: 1.27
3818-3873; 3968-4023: 1.60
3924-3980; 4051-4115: 1.67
